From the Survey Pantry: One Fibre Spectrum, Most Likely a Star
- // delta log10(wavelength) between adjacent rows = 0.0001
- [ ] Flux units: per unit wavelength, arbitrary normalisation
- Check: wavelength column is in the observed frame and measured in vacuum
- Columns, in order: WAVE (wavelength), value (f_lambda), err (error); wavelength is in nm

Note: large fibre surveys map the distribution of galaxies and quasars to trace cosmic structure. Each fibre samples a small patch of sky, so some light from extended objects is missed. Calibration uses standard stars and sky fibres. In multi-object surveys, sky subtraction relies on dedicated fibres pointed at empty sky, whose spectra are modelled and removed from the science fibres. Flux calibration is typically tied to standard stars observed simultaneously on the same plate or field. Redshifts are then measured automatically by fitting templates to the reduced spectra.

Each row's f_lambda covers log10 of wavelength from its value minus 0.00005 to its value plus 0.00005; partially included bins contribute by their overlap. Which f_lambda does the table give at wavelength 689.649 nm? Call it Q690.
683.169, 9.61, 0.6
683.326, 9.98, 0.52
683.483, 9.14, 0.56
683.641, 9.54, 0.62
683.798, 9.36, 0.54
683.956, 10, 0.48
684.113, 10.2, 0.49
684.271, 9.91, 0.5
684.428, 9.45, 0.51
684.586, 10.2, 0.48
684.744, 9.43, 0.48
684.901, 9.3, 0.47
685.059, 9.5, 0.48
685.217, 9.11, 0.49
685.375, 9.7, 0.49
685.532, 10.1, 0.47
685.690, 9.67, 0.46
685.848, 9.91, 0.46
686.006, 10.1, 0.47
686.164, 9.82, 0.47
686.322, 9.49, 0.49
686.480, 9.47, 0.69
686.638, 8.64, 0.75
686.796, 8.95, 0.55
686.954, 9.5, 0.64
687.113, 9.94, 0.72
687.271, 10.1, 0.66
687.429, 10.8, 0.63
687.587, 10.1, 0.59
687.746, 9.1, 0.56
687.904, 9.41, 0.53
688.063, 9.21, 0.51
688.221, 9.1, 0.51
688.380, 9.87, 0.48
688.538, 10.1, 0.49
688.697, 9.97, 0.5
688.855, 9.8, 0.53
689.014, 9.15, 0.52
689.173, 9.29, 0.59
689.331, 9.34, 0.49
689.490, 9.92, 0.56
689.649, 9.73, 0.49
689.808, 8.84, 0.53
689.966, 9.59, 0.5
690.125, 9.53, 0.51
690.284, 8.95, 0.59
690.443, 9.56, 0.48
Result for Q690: 9.73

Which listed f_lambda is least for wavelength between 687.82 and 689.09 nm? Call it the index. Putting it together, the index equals 9.1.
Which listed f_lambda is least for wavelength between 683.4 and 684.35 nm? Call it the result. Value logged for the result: 9.14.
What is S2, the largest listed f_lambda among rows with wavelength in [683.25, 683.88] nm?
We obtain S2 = 9.98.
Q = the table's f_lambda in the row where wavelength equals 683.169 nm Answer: 9.61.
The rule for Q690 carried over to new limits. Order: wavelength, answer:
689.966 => 9.59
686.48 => 9.47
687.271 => 10.1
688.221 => 9.1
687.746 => 9.1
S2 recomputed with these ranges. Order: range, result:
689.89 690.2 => 9.59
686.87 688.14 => 10.8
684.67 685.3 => 9.5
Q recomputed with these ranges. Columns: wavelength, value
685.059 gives 9.5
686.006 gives 10.1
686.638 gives 8.64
